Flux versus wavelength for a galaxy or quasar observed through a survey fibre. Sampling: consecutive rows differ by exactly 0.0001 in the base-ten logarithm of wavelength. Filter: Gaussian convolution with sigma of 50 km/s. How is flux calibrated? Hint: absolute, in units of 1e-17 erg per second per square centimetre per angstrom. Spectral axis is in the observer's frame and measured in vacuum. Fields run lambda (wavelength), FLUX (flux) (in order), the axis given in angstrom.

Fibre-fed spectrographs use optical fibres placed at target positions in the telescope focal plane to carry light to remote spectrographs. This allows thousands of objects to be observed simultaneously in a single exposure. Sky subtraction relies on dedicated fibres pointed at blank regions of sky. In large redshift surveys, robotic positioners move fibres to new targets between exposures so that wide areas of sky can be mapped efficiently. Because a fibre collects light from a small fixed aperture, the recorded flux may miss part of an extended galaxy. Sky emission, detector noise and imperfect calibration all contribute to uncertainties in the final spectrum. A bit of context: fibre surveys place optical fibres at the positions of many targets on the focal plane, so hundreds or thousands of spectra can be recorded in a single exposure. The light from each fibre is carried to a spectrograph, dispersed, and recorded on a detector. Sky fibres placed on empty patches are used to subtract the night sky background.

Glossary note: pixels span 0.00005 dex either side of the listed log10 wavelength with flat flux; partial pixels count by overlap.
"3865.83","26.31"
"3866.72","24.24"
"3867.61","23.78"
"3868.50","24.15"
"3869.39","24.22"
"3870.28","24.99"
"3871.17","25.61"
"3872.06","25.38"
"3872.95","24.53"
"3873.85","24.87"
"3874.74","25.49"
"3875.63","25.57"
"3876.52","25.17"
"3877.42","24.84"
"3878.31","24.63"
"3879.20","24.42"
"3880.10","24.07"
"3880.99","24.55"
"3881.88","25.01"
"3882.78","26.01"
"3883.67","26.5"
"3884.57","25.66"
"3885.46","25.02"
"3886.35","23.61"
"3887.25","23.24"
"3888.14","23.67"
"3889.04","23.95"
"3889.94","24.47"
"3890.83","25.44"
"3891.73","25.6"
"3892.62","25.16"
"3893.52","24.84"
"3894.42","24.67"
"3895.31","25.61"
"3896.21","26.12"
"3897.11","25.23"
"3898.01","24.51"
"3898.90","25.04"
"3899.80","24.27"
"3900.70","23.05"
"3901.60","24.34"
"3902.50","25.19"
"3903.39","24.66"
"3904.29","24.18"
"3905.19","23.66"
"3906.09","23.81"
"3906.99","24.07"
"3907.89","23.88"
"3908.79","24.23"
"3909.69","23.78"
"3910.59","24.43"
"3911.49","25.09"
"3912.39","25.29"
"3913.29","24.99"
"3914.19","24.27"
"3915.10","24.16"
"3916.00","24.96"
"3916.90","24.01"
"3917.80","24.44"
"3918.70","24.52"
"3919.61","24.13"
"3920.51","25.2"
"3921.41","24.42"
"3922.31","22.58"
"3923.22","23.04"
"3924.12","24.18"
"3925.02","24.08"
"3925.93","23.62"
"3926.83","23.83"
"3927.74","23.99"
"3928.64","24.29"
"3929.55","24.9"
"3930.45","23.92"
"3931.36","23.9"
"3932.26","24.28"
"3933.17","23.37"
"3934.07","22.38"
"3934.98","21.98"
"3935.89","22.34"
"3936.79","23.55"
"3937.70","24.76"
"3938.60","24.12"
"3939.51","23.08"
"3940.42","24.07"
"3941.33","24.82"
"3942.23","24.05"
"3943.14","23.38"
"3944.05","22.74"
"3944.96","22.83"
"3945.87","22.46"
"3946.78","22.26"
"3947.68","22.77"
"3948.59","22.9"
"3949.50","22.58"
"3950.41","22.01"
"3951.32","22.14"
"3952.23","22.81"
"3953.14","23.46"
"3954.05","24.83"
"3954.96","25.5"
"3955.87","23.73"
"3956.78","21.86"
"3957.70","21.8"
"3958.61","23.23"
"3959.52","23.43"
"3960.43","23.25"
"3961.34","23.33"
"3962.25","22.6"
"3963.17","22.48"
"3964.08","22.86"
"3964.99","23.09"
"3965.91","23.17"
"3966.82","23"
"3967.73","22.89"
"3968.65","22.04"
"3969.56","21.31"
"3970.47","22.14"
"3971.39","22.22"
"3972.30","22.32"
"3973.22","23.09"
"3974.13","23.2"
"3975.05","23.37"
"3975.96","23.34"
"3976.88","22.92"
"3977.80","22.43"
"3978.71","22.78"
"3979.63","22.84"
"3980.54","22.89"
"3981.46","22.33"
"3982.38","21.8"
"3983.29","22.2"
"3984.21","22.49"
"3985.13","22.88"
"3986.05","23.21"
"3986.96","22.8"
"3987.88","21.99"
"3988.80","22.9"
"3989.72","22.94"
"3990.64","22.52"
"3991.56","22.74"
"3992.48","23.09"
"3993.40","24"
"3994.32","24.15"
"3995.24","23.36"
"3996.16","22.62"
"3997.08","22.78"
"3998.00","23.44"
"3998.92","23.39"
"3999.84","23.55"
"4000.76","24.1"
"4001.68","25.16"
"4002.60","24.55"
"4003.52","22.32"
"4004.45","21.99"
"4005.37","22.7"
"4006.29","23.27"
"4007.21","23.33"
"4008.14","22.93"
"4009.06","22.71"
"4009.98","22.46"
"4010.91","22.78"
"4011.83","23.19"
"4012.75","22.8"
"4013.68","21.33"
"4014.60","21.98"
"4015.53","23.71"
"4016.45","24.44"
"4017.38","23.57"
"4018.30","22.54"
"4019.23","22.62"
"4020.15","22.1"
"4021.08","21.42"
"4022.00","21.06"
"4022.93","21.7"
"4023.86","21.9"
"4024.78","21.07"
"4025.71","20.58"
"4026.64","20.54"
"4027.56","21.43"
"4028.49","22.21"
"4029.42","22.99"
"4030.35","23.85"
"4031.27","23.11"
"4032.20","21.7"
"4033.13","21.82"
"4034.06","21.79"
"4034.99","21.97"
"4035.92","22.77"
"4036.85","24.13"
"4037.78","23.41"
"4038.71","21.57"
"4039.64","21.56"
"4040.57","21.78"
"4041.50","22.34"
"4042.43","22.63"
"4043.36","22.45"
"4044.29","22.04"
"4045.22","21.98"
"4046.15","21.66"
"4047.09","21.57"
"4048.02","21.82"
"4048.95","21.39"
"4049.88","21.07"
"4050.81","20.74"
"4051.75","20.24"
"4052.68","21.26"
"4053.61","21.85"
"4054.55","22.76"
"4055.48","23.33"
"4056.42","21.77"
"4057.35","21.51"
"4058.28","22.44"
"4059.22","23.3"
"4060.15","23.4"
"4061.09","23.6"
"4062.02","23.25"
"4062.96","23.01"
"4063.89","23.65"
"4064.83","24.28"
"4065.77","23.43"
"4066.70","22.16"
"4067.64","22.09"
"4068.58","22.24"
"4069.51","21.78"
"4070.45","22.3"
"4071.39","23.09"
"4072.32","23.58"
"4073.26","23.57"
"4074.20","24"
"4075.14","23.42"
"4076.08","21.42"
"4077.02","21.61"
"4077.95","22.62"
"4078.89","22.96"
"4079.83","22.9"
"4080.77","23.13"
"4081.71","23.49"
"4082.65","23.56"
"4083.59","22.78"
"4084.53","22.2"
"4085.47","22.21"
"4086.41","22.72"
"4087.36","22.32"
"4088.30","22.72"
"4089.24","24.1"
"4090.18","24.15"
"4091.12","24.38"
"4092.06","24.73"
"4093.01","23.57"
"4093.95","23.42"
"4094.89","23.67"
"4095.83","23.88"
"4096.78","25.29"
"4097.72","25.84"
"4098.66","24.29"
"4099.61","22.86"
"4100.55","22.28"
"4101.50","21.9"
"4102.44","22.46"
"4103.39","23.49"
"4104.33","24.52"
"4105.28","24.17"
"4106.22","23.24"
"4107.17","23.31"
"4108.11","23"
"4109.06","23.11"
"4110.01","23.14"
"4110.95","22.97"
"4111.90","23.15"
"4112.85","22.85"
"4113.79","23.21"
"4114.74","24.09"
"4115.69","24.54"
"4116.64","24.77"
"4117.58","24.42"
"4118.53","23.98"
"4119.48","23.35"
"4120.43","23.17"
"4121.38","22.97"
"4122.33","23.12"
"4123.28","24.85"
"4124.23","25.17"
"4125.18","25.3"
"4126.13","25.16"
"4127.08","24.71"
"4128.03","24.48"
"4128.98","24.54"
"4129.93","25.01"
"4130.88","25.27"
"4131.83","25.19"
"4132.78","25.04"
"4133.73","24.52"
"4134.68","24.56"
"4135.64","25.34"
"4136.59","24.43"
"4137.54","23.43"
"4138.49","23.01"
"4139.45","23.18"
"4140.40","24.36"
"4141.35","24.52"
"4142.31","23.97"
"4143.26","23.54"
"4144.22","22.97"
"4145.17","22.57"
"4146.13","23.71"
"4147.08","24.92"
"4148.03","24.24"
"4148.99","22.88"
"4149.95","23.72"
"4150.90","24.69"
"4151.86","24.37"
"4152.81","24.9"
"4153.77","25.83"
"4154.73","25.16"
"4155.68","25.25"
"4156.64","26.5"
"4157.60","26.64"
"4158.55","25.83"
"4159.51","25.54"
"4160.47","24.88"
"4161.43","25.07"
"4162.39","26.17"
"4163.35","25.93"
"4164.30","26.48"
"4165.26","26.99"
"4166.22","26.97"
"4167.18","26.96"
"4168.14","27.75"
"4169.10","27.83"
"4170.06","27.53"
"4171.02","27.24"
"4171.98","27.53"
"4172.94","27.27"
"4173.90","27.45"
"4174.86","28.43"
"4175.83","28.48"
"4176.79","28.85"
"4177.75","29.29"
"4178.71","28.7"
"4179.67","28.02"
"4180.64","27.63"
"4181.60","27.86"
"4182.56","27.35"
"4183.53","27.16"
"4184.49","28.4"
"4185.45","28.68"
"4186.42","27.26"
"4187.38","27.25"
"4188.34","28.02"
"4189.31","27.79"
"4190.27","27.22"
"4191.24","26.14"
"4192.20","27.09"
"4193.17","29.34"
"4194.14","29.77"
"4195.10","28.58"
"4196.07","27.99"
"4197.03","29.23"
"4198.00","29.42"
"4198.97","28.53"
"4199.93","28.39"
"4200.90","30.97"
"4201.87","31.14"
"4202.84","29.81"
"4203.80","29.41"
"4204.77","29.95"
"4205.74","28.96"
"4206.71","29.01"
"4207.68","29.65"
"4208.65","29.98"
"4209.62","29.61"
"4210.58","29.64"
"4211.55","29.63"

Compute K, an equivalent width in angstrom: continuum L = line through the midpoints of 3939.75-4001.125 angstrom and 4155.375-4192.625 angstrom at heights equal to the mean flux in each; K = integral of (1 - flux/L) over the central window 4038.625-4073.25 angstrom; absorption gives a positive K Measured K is 3.41 angstrom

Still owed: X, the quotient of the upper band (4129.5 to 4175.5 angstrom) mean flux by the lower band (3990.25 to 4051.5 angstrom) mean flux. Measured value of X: 1.13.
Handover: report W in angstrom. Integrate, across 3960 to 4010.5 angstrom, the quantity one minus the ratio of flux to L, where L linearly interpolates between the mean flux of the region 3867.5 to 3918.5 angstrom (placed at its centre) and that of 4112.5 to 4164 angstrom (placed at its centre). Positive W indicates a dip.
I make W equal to 3.48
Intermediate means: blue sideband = 24.7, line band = 22.9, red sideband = 24.5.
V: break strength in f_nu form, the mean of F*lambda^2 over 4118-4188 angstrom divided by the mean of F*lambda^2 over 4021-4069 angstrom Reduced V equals 1.22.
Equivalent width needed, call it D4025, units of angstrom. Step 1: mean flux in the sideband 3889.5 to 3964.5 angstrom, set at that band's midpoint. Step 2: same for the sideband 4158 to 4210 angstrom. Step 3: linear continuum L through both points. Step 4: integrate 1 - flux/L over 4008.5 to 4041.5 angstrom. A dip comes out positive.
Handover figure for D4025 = 4.1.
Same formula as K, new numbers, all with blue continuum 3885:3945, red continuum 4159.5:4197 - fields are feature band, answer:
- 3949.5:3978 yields 2.2 angstrom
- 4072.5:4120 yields 5.6 angstrom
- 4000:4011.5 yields 1.0 angstrom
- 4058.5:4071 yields 1.5 angstrom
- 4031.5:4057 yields 3.8 angstrom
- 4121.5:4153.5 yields 3.2 angstrom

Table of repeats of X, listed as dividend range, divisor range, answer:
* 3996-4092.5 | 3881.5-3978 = 0.95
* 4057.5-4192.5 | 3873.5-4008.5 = 1.04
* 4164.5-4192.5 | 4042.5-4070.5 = 1.24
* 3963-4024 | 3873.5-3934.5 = 0.93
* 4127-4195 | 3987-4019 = 1.13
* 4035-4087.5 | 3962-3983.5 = 0.99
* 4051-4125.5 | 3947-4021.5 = 1.01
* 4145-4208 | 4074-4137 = 1.15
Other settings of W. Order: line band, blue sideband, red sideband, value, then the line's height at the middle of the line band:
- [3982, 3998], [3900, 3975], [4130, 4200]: 0.9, 24.2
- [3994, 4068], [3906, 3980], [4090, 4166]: 4.1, 23.8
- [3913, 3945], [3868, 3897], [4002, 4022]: 0.4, 24.1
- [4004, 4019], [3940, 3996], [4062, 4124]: 0.1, 23.1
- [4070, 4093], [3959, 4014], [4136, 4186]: 1.4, 24.6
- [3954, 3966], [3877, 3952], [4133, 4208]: 0.7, 24.6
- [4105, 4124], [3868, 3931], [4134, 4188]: 1.6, 25.7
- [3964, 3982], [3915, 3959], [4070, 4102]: 0.6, 23.5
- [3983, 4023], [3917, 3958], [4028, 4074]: -0.1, 22.9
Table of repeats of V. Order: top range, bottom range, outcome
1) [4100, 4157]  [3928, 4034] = 1.13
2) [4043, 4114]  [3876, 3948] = 1.03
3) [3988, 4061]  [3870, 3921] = 0.97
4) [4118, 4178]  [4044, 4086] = 1.17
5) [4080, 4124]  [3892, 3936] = 1.07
